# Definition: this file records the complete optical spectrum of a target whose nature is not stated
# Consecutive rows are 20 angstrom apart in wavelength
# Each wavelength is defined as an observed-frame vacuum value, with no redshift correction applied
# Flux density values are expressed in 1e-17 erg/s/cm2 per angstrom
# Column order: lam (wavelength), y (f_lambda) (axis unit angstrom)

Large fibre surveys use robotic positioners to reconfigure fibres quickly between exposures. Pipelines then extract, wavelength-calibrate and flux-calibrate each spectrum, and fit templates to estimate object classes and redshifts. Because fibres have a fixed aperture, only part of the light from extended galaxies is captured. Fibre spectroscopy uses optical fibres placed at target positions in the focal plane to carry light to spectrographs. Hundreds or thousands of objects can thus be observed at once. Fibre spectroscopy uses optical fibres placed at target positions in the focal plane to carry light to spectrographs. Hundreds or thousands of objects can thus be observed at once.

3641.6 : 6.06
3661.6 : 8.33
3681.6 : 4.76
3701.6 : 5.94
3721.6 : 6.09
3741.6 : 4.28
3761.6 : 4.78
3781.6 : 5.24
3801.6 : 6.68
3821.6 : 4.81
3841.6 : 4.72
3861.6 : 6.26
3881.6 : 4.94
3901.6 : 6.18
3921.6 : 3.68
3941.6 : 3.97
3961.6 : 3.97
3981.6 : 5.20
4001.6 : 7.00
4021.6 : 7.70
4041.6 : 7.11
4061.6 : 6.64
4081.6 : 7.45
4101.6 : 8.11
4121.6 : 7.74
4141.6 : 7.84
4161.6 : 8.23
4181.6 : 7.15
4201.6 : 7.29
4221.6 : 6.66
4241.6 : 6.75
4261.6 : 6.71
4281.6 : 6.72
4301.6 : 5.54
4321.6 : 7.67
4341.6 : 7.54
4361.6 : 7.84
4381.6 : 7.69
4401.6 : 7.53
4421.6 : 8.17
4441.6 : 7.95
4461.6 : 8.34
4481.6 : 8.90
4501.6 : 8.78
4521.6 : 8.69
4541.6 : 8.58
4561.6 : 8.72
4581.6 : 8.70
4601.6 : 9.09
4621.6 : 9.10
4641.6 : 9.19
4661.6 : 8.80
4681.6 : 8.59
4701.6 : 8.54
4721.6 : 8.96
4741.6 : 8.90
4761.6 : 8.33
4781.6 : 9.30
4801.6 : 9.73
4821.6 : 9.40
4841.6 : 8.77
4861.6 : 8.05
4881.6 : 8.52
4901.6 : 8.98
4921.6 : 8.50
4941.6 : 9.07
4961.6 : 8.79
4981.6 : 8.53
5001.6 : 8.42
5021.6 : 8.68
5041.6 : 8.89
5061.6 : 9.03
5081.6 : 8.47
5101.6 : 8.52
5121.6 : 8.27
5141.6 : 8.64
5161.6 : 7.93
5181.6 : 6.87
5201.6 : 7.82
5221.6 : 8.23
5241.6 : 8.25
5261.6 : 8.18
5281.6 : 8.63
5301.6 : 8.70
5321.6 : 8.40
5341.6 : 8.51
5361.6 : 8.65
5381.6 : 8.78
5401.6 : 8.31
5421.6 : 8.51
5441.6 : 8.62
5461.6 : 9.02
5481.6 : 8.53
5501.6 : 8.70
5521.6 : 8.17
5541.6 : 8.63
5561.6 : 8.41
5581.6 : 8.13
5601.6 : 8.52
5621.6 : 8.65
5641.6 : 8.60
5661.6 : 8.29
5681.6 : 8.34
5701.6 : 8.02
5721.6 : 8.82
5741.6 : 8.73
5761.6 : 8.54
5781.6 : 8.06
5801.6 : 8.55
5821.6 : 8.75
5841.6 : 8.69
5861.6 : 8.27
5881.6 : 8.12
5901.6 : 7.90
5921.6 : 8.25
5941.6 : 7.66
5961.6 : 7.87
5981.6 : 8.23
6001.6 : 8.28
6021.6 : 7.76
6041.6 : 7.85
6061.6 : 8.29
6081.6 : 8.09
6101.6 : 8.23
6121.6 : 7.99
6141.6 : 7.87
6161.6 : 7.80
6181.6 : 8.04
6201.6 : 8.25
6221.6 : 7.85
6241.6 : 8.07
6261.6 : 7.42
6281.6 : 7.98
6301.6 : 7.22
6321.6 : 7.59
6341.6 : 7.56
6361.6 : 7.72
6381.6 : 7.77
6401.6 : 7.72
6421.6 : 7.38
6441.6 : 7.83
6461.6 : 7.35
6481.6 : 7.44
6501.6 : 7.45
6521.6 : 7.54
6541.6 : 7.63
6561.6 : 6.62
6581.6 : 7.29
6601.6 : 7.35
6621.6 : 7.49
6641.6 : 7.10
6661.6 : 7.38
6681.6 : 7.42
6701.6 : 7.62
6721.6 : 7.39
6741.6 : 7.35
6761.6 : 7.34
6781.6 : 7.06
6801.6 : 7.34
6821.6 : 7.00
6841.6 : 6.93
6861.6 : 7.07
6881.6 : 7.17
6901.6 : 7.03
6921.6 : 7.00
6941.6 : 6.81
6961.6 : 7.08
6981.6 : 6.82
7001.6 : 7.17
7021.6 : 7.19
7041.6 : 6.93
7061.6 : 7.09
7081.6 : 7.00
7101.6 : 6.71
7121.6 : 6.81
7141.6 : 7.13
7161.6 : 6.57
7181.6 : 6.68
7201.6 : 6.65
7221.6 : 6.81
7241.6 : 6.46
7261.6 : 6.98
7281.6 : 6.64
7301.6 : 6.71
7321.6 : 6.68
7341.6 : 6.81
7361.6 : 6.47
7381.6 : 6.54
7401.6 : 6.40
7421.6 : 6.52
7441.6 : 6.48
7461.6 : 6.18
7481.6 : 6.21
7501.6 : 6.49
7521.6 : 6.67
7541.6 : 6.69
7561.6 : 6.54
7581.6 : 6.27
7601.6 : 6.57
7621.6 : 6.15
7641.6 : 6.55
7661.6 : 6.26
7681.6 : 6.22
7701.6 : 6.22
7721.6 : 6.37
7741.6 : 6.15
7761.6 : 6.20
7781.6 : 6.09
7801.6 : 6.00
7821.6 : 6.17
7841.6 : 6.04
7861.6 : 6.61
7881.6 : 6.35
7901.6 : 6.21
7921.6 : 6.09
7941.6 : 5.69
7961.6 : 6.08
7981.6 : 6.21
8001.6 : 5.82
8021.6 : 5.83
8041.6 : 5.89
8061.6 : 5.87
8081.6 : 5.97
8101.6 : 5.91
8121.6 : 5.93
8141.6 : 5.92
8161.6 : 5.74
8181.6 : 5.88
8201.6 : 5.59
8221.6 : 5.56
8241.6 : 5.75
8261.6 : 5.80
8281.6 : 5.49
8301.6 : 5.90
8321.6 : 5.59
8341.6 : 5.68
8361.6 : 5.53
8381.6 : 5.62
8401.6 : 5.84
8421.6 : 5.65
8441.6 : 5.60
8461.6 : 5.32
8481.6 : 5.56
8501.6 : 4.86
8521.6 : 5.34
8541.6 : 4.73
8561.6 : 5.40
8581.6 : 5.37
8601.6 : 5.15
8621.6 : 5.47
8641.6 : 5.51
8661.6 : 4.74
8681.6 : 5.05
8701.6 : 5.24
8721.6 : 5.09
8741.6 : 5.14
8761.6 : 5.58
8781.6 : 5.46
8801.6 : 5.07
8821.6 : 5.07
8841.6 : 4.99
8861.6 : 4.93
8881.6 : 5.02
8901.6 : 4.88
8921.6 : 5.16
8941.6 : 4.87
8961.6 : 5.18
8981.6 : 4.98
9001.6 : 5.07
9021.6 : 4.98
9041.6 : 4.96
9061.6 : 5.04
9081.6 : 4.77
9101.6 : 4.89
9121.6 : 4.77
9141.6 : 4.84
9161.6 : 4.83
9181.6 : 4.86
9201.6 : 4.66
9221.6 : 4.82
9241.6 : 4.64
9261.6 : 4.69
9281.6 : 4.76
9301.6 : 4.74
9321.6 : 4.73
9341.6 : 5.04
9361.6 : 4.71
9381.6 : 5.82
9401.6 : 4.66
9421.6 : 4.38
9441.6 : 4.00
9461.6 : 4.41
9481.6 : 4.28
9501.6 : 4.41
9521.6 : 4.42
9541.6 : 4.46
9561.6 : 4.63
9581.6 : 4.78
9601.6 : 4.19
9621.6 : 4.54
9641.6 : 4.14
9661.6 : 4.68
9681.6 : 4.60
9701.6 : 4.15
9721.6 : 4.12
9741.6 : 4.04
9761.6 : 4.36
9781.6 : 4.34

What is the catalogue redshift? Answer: 0.000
